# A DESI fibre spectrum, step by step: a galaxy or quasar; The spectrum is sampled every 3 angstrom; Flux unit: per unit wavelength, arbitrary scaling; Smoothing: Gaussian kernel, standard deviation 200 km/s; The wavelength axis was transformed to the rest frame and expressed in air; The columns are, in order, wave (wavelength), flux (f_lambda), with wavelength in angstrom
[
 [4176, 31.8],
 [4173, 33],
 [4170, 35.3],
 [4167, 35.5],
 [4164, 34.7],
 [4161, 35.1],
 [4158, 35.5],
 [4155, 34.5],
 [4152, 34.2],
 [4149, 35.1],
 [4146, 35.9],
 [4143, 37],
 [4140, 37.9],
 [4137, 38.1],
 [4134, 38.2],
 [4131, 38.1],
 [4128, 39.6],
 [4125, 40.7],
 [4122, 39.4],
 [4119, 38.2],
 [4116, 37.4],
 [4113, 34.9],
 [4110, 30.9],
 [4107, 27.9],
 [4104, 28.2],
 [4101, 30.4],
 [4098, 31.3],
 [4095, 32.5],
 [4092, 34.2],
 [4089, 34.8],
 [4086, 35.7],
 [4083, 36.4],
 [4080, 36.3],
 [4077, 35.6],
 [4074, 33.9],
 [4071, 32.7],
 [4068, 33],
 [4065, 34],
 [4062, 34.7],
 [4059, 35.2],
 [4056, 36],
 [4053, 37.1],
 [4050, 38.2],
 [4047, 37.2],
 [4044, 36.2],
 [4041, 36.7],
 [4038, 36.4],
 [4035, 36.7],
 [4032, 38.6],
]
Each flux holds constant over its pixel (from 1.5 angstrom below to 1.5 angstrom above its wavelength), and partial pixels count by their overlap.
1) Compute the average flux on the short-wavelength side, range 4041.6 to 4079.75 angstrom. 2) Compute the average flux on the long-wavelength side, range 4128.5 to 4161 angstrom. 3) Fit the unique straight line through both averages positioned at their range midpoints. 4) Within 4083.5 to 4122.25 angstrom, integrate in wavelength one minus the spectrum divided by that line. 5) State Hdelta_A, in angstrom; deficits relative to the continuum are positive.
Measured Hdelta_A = 2.7 angstrom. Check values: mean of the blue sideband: 35.4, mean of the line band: 33.4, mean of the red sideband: 36.5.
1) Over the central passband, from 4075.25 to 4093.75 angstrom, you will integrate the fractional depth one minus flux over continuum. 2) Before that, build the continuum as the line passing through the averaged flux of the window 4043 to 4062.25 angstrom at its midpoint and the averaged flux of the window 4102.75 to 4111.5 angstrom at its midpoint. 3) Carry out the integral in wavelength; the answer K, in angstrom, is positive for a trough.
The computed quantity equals -1.9 angstrom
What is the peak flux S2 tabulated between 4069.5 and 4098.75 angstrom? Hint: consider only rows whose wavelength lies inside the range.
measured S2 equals 36.4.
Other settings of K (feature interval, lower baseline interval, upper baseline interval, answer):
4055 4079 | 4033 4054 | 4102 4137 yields 1.4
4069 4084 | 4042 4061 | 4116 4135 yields 1.0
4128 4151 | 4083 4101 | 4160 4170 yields -1.8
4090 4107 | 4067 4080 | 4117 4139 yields 2.4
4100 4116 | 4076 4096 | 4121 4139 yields 2.6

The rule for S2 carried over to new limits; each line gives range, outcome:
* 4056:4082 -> 36.3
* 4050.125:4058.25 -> 37.1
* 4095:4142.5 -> 40.7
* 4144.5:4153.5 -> 35.9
